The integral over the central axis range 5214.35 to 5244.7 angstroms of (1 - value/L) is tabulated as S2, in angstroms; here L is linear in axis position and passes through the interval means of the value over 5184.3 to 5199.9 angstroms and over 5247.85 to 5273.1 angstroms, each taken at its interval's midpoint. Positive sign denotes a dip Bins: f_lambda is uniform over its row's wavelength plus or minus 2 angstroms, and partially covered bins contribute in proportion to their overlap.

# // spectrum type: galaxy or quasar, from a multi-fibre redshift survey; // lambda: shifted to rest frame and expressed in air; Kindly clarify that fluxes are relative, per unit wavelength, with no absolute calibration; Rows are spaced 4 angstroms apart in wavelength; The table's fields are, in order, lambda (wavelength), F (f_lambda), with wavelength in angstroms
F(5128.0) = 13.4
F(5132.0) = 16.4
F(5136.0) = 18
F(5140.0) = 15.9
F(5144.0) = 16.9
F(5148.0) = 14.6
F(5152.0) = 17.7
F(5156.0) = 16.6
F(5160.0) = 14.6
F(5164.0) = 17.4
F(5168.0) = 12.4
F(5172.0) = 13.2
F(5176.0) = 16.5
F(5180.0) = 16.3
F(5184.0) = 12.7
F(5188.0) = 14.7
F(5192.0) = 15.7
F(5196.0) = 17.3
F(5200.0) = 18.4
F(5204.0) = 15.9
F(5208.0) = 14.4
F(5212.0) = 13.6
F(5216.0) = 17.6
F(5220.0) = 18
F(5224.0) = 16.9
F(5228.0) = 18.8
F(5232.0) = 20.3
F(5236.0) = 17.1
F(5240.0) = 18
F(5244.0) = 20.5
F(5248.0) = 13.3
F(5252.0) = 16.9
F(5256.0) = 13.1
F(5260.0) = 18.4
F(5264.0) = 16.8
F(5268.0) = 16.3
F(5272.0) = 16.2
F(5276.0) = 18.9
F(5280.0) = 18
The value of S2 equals -4.5 angstroms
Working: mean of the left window 15.9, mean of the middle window 18.3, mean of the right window 16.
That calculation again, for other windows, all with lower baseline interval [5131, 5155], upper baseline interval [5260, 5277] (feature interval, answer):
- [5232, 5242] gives -0.7 angstroms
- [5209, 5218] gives 0.8 angstroms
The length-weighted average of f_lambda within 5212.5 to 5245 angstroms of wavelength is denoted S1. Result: 18.1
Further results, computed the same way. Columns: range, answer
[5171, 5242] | 16.5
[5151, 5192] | 15.2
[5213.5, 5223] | 17.5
